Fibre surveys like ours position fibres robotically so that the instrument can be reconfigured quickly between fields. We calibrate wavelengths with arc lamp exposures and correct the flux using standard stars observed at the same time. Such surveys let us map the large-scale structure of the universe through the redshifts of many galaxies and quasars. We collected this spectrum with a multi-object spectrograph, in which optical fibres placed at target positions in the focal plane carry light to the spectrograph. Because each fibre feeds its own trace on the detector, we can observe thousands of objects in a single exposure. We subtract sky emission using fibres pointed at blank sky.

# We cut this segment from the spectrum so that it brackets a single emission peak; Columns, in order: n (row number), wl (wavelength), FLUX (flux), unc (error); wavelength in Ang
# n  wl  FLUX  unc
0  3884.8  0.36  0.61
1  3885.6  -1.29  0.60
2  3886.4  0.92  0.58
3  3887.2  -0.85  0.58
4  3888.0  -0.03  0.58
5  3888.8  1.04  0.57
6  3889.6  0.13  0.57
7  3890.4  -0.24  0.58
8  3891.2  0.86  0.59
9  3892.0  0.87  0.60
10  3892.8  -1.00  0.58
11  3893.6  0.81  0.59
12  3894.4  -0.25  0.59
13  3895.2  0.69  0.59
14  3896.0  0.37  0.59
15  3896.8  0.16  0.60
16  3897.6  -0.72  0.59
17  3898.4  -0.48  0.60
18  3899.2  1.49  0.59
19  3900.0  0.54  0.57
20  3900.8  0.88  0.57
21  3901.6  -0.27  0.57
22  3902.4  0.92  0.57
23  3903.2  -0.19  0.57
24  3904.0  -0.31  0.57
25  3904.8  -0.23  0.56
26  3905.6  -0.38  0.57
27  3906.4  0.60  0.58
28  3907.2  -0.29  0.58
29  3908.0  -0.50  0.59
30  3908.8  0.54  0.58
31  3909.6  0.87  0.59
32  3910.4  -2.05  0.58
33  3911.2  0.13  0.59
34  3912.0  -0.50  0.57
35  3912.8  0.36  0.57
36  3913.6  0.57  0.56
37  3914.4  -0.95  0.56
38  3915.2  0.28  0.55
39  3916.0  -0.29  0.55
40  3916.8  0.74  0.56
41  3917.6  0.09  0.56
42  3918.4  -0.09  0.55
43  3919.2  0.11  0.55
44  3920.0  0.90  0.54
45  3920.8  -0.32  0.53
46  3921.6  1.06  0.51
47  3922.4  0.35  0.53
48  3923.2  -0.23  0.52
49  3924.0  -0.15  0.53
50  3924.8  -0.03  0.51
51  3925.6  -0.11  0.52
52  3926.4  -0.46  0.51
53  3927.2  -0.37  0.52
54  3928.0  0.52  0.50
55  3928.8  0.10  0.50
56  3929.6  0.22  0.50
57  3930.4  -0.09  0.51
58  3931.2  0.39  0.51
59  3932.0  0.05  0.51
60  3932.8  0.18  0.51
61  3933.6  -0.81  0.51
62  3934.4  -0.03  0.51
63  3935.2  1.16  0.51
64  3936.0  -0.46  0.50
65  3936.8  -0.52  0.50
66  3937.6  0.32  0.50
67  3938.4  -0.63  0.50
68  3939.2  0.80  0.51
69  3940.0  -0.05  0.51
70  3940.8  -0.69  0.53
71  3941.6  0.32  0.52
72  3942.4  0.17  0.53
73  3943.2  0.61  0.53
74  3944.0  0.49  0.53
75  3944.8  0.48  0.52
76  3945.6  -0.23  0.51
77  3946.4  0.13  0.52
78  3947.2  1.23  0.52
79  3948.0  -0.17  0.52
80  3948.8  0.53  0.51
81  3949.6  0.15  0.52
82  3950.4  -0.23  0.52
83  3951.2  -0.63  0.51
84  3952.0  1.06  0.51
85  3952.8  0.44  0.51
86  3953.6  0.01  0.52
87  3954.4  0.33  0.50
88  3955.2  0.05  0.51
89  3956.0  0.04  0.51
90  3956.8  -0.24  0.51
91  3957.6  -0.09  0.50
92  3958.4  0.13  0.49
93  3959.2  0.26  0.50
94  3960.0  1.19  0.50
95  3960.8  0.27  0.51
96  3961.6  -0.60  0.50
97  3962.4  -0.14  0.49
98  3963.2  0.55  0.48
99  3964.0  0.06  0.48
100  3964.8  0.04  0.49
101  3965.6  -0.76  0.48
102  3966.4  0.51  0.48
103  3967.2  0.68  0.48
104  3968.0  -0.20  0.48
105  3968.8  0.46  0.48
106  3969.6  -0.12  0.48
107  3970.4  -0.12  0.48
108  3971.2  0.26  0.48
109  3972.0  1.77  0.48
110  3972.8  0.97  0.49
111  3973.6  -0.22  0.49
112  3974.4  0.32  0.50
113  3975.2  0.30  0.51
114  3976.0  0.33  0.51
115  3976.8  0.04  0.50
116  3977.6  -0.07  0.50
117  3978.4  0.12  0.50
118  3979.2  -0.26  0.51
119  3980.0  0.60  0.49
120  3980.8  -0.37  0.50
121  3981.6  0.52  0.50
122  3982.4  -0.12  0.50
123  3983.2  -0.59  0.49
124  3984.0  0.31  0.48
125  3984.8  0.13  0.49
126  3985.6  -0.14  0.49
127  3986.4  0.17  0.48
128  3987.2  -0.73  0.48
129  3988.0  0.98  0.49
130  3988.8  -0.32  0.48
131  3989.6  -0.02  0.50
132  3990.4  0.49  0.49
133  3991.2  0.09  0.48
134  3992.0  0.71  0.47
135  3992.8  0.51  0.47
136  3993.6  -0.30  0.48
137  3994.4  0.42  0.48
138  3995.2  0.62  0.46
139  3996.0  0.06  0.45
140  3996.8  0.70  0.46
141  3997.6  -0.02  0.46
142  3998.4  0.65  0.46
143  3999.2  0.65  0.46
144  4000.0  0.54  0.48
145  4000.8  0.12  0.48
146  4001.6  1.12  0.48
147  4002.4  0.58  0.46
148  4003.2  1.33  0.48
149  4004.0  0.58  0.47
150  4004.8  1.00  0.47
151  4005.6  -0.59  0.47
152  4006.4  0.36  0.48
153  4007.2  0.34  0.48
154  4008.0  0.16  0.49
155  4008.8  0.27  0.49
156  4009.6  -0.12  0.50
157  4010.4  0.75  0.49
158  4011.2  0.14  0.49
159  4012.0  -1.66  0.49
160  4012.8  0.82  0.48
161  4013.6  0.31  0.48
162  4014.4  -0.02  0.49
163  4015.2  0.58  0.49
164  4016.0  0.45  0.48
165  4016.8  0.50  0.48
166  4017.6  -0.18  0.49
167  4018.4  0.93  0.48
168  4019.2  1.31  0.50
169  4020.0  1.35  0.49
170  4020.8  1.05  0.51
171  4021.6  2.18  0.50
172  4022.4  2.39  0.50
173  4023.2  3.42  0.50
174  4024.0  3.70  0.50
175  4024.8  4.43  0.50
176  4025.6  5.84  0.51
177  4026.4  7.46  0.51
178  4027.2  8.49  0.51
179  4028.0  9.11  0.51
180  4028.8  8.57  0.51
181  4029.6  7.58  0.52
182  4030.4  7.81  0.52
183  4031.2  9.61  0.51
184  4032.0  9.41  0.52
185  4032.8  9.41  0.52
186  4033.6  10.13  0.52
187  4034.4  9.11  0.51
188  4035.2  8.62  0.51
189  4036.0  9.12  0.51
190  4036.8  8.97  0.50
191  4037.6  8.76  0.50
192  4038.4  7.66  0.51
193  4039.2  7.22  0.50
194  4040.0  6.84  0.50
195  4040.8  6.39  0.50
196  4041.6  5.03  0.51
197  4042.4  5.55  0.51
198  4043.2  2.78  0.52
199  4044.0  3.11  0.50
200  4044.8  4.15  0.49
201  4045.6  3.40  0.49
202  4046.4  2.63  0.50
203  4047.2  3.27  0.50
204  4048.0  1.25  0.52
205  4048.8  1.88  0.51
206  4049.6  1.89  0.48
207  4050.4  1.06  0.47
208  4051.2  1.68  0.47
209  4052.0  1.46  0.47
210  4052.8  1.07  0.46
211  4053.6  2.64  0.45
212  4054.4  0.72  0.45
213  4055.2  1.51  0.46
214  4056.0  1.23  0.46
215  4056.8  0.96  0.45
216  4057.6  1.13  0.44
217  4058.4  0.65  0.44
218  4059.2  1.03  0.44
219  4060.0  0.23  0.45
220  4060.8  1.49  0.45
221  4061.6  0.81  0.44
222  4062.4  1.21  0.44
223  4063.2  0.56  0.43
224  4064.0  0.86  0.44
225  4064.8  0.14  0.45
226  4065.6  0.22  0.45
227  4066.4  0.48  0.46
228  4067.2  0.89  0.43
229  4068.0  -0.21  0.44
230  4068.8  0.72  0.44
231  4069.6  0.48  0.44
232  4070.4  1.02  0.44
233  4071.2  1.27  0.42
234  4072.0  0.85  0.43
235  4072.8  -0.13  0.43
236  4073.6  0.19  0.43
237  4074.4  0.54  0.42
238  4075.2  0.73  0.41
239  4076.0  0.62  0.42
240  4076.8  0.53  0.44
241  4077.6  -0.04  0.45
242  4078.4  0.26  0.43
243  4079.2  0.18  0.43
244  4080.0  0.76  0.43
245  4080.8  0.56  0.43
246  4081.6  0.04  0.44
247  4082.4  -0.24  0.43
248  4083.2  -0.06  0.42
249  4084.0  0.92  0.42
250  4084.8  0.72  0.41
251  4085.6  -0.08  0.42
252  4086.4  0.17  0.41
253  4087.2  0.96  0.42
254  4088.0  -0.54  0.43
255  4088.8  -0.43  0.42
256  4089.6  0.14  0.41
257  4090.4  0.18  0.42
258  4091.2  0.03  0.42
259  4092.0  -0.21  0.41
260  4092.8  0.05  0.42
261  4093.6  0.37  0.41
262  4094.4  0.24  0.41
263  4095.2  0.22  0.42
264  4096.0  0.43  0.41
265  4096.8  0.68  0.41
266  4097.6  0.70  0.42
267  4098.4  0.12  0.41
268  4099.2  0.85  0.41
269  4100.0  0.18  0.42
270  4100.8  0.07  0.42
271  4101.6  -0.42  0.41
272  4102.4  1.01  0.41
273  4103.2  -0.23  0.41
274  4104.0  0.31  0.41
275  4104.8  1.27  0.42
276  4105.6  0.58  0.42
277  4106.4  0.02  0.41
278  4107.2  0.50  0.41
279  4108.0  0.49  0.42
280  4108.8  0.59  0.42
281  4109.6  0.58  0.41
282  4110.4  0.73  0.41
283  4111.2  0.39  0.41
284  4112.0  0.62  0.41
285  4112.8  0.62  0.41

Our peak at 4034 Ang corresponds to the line Ly-alpha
